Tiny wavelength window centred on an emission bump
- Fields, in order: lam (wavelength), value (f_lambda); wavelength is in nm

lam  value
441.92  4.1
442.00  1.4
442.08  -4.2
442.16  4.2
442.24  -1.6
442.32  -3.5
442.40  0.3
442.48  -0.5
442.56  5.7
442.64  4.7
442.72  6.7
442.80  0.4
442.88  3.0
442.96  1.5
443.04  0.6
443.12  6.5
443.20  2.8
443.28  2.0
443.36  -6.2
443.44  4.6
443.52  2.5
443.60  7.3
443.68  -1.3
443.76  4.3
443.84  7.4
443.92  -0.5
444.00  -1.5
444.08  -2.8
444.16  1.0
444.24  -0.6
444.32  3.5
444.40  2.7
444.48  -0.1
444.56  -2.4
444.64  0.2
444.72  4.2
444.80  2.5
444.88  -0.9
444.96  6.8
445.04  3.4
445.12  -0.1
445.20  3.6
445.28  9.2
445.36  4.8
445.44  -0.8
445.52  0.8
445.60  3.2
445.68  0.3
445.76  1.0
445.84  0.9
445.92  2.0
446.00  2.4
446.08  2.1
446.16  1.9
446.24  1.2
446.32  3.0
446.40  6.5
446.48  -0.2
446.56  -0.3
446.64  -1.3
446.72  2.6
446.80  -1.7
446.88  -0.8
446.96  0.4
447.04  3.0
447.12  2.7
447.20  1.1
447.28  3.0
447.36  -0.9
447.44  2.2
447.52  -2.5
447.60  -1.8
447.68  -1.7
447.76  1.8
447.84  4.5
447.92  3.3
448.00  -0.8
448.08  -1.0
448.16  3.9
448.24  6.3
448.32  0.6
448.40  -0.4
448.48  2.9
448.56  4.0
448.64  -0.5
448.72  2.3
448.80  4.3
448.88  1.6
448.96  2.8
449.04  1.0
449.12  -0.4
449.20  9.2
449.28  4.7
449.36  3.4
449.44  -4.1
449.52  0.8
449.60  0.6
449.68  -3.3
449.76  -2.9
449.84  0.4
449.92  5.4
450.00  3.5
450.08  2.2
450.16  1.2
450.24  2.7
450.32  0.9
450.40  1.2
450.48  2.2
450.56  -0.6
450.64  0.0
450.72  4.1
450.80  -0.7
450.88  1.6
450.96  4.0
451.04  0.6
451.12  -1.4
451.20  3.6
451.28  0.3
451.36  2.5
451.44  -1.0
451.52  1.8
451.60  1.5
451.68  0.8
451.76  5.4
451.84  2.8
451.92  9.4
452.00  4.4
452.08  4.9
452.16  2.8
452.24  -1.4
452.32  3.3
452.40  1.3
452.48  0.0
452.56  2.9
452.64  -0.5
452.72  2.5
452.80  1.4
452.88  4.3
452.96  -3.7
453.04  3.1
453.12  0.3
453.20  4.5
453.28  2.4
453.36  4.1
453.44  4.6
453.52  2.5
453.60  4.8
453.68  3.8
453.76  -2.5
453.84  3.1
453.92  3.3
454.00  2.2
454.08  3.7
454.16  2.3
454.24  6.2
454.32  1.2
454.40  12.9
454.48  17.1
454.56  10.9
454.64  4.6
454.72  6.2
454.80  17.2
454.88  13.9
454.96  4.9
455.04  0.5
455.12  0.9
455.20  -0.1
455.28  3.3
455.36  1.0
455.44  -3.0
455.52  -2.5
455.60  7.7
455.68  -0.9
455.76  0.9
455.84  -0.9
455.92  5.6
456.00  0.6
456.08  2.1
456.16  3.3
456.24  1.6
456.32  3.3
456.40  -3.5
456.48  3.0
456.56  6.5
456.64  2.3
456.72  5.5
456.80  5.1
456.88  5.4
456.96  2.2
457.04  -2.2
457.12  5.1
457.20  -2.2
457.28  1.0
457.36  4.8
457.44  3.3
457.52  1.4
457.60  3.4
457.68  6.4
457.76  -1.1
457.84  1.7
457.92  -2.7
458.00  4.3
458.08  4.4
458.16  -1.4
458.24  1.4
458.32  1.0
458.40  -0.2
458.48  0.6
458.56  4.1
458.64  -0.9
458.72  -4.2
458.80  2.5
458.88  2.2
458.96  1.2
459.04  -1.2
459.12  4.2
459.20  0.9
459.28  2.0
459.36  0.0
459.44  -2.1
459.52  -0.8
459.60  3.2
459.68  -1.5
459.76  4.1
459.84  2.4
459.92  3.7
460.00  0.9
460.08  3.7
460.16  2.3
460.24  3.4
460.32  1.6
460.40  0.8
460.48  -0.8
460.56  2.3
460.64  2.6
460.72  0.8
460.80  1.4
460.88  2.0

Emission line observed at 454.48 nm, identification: [O II]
